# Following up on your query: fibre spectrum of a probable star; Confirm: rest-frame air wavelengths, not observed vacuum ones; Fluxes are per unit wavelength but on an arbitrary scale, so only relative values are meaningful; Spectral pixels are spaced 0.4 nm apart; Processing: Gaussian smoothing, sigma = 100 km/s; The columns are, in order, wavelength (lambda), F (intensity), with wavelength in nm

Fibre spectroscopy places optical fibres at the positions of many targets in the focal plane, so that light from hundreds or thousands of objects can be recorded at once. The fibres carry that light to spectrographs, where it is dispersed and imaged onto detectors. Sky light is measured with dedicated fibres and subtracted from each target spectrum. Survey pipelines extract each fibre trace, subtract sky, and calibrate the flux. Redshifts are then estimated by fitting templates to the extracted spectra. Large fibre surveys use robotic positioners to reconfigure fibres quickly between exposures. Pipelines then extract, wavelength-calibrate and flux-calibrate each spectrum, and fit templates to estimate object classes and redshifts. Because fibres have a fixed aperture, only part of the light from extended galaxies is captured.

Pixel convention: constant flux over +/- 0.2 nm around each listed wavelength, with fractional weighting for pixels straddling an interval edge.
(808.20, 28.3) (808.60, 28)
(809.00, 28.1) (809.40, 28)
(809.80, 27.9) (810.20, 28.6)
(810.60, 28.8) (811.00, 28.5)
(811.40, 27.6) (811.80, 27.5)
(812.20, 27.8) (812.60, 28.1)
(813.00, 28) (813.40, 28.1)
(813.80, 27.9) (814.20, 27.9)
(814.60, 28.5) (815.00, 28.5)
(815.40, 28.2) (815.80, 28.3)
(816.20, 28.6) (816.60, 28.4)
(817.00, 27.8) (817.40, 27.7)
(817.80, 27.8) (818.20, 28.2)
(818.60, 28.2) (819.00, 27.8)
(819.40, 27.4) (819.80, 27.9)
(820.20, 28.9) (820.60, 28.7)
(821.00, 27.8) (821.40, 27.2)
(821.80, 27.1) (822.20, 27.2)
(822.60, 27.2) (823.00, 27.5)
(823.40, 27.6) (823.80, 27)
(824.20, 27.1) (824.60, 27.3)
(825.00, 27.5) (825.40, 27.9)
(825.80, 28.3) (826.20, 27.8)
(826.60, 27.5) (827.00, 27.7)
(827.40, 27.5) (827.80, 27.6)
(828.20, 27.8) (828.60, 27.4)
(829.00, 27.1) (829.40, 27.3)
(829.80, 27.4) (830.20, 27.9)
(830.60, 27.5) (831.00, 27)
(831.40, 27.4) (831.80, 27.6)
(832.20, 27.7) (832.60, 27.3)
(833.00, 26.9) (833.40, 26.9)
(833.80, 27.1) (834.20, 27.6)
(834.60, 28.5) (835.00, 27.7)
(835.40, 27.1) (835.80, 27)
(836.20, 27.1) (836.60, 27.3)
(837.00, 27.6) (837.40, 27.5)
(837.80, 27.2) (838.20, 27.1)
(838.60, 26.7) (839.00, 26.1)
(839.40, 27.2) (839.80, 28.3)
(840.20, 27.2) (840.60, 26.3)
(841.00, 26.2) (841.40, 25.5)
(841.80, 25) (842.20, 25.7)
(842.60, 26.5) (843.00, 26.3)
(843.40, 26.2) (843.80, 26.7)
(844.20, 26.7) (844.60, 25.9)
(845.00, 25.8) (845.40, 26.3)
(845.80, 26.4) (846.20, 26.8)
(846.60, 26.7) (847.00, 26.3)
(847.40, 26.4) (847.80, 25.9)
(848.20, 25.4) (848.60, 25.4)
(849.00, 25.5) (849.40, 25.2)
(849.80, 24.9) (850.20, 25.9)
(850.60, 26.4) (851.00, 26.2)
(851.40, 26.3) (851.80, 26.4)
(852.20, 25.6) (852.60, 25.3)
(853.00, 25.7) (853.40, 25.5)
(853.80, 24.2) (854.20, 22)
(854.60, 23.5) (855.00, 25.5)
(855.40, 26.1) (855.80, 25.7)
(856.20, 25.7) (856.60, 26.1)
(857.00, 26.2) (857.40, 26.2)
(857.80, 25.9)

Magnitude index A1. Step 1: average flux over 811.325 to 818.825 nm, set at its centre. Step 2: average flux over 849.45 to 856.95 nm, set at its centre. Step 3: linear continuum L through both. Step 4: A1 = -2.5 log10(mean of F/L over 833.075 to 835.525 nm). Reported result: -0.030 mag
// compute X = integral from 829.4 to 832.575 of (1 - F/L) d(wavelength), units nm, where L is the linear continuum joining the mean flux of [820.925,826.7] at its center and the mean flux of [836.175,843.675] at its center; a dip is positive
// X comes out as -0.04 nm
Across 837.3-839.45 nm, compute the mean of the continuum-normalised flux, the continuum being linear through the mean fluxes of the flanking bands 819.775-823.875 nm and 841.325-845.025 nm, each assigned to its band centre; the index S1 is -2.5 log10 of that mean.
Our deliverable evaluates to -0.02 mag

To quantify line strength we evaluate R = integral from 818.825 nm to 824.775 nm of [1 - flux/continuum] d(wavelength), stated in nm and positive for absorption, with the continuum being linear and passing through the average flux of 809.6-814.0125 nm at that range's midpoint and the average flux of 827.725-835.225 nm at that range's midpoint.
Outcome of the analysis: 0.04 nm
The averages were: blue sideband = 28.1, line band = 27.6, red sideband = 27.5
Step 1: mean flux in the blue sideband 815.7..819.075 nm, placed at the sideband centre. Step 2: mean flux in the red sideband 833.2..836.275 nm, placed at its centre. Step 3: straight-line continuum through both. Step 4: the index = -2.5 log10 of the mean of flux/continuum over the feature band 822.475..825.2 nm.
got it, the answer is 0.02 mag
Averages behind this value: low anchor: 28.1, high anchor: 27.4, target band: 27.3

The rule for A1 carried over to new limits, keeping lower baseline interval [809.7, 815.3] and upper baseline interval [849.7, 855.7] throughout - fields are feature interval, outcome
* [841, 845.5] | -0.003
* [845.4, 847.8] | -0.030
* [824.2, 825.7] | -0.012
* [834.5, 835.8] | -0.042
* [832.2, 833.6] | -0.017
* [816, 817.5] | -0.013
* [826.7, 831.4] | -0.020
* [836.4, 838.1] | -0.040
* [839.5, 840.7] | -0.046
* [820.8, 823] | 0.006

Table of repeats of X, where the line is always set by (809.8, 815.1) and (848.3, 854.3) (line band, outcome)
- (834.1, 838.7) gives -0.16 nm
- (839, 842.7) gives -0.04 nm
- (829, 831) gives -0.04 nm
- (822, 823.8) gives 0.00 nm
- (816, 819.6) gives -0.03 nm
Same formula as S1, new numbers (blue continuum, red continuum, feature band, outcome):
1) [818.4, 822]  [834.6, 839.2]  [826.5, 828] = 0.00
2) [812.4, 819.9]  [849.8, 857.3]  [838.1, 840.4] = -0.03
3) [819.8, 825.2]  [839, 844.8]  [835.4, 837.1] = -0.02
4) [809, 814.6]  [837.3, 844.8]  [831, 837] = -0.02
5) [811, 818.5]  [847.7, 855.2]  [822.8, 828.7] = -0.01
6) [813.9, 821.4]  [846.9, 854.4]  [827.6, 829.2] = -0.01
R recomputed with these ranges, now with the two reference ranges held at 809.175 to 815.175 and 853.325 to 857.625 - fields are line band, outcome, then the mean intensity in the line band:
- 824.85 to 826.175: -0.03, 27.9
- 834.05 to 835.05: -0.05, 28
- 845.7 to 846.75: -0.04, 26.7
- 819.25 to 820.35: -0.02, 28.1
